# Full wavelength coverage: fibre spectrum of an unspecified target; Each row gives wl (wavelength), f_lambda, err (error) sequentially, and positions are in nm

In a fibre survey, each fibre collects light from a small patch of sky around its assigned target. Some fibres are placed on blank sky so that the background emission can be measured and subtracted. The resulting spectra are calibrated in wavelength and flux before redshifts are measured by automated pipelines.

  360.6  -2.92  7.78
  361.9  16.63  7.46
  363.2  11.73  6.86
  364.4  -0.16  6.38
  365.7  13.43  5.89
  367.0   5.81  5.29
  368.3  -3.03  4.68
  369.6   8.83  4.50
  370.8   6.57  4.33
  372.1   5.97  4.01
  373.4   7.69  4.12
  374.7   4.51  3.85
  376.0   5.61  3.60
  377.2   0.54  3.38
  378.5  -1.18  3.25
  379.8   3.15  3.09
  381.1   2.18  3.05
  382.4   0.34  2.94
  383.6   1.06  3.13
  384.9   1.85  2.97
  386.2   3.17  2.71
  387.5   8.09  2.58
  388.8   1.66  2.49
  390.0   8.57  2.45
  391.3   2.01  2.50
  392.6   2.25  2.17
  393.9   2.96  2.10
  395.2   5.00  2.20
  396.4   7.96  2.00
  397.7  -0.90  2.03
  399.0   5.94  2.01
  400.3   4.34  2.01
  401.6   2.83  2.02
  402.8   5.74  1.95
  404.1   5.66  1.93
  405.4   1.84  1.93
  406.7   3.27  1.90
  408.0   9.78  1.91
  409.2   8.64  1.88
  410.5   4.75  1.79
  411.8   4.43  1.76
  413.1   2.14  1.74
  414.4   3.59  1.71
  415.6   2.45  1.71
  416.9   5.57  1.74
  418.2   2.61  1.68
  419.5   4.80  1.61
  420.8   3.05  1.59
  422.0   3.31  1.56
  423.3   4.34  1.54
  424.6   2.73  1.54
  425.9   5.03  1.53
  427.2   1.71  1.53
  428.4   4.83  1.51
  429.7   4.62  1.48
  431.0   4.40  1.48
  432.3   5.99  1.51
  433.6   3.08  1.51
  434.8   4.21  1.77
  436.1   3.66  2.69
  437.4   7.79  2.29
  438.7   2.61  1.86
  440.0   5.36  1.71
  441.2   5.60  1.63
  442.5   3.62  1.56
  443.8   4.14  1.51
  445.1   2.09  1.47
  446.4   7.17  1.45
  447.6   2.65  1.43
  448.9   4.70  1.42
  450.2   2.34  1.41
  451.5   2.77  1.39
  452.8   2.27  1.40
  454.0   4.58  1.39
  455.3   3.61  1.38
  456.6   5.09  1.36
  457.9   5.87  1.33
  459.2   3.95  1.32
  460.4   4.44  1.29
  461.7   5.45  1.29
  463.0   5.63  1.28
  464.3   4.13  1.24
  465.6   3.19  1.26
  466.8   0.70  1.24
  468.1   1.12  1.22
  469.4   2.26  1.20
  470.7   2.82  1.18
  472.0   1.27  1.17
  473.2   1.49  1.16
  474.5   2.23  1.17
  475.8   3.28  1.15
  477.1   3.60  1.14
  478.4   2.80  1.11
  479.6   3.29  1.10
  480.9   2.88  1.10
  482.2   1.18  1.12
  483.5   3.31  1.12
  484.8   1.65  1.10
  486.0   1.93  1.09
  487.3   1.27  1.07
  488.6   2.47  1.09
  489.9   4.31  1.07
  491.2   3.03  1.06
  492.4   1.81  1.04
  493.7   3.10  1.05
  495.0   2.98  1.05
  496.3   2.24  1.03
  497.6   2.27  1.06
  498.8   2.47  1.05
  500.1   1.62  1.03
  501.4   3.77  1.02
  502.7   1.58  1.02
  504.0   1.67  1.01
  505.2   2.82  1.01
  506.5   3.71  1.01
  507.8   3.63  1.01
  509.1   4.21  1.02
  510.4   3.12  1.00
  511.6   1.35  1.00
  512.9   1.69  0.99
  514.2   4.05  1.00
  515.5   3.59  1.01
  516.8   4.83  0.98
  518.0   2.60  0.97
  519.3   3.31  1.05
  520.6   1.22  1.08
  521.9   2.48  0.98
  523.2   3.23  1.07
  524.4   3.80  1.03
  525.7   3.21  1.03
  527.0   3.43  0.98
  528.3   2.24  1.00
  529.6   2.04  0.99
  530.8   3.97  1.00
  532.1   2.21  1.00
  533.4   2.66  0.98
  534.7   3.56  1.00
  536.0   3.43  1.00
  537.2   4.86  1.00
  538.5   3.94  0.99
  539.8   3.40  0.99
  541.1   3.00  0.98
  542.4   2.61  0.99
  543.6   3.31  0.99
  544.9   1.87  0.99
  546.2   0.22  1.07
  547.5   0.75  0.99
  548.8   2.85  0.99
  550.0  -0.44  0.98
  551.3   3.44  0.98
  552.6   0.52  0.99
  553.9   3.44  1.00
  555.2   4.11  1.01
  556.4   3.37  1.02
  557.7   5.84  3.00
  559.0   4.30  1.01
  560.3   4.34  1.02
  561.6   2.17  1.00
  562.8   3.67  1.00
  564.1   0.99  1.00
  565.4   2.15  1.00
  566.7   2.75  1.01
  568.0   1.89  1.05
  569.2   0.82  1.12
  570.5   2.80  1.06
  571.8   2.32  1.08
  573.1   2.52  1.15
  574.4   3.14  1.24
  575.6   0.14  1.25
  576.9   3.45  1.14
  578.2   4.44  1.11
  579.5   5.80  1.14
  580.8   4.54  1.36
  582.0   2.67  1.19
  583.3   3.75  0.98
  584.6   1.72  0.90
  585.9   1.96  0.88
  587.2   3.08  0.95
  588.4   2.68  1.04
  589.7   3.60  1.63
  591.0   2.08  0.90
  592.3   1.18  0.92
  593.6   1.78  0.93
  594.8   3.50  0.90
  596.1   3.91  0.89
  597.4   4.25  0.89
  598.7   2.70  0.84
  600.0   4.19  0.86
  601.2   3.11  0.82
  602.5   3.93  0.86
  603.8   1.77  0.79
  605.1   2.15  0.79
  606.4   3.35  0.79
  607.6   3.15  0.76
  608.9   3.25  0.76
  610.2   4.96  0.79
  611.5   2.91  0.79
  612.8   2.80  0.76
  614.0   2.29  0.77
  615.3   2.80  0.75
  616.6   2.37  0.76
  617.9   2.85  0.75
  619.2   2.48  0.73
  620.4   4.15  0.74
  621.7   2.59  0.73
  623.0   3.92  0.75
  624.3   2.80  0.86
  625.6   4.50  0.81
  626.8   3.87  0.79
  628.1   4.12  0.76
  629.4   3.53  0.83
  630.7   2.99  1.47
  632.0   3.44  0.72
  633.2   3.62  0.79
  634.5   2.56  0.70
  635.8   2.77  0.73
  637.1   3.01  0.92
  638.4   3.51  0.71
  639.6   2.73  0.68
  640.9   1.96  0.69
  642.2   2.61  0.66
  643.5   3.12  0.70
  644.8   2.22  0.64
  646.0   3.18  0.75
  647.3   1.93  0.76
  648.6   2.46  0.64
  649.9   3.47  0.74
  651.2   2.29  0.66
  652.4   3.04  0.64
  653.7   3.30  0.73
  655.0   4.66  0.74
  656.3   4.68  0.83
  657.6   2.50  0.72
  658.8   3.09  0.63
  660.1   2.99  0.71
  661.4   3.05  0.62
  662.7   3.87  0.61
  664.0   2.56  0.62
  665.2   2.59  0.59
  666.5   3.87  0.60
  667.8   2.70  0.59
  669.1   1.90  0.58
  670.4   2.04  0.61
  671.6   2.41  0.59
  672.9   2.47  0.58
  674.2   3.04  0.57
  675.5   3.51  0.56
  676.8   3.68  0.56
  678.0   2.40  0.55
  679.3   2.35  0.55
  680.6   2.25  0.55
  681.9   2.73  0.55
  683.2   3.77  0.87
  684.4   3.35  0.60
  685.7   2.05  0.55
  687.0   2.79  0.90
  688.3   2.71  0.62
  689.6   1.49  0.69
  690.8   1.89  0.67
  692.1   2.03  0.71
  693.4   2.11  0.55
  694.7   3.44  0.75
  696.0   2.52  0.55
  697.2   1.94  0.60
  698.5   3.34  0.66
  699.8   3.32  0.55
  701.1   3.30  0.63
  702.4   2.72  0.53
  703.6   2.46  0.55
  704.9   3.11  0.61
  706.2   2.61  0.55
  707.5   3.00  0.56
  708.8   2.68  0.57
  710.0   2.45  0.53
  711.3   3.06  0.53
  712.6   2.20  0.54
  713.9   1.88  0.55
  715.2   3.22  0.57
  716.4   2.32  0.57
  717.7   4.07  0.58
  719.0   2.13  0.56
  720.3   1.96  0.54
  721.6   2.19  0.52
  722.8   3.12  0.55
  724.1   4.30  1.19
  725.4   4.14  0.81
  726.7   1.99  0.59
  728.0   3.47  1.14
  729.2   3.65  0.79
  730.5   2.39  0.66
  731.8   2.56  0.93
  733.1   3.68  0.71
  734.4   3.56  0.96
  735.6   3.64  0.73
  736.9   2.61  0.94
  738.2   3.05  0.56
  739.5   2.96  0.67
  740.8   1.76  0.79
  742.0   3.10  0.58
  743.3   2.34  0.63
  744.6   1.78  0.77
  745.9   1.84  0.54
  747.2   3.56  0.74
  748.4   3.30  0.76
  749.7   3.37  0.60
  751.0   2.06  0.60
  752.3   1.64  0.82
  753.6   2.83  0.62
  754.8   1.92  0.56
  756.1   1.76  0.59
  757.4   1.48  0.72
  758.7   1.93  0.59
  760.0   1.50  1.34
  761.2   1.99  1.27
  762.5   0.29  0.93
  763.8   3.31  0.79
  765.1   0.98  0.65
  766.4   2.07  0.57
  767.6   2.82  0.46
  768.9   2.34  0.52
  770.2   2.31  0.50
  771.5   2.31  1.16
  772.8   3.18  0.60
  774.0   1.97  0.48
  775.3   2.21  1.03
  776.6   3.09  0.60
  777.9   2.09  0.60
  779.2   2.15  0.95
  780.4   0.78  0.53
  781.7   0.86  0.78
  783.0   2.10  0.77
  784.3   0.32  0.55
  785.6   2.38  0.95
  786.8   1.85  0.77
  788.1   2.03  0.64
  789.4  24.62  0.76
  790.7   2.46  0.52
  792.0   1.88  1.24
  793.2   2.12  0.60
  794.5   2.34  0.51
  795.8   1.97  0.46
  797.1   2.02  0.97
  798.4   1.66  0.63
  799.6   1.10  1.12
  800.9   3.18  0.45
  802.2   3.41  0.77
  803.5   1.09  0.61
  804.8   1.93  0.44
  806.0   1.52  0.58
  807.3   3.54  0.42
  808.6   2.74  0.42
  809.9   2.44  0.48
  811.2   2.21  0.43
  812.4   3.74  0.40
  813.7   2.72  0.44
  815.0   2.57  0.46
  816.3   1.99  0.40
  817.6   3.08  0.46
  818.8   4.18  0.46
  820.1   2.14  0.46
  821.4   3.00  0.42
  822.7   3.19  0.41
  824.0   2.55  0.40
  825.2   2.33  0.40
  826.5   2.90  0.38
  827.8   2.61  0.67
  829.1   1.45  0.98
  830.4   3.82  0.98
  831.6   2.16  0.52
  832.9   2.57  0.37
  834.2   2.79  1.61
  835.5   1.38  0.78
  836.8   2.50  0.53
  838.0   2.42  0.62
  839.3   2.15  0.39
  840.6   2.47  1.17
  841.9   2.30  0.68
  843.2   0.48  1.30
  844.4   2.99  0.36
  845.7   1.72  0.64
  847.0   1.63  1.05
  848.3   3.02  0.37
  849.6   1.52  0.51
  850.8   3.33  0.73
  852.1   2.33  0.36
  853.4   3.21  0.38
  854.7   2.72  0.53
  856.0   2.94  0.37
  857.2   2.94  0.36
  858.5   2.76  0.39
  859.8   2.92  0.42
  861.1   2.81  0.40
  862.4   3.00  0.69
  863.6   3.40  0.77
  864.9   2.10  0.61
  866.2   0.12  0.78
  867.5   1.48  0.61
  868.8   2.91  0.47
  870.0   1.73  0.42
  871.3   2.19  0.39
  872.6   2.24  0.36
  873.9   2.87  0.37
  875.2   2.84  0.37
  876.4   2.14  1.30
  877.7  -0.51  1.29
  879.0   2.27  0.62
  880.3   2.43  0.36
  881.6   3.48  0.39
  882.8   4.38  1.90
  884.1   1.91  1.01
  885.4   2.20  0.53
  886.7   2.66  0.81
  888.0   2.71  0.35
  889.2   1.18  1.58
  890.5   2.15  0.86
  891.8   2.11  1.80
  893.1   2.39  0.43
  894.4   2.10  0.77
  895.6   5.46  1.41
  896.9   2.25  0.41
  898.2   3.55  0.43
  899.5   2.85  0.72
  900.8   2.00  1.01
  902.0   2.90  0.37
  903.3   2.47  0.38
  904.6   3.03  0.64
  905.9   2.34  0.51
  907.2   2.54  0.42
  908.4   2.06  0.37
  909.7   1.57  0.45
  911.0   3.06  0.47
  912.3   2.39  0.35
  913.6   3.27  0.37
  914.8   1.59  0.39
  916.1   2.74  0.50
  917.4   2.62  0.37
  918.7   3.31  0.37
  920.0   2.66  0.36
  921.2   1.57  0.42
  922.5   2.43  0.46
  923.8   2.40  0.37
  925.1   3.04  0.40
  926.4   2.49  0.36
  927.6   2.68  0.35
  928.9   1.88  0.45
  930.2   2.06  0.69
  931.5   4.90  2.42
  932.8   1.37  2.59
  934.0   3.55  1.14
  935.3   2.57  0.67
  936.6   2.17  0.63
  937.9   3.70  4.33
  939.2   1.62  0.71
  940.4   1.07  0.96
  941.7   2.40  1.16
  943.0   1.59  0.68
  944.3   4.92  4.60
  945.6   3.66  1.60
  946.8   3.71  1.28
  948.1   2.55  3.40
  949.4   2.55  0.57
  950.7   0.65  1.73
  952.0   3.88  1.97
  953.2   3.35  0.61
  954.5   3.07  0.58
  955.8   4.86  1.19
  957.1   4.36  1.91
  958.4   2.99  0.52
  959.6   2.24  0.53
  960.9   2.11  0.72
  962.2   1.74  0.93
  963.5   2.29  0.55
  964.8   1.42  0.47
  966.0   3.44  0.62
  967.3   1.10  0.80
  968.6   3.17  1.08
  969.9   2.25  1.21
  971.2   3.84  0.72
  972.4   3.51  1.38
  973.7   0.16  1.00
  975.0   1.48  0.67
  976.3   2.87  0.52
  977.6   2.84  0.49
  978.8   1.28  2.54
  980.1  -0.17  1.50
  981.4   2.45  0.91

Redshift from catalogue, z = 1.117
